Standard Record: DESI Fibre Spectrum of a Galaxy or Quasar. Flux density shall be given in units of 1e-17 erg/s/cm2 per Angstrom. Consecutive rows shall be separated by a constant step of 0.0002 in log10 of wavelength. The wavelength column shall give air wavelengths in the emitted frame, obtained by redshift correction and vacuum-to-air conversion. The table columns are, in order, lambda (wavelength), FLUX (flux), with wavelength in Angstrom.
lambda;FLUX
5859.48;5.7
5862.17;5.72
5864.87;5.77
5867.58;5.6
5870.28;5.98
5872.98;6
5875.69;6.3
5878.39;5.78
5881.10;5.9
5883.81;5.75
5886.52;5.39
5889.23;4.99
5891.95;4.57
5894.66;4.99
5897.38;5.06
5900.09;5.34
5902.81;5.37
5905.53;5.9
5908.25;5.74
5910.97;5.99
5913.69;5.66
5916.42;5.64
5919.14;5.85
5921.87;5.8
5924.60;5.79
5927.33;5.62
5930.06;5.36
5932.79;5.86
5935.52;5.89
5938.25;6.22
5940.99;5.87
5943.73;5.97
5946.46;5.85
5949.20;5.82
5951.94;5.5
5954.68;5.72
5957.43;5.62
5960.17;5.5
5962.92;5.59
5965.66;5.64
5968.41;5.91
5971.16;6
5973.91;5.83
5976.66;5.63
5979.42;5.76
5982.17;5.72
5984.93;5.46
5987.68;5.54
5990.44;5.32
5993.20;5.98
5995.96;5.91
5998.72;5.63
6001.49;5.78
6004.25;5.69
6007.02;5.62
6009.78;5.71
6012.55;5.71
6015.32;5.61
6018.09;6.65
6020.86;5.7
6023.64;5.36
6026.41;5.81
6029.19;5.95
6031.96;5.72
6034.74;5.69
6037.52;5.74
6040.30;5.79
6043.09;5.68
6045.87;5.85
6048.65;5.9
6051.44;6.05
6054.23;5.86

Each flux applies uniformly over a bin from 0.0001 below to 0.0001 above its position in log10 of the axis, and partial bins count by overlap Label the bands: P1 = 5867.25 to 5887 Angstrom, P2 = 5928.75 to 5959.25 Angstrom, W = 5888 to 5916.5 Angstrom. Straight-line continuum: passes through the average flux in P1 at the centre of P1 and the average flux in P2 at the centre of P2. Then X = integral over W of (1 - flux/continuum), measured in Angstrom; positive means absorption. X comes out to 2.25 Angstrom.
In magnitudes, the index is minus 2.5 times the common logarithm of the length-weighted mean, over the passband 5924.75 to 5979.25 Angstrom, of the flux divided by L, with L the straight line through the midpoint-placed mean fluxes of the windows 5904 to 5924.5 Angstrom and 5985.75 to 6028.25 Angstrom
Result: 0.002 mag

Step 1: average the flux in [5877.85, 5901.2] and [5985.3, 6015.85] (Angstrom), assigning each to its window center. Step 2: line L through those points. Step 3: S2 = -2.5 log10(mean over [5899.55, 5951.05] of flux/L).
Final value -0.07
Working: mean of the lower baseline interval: 5.29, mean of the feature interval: 5.77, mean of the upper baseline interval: 5.68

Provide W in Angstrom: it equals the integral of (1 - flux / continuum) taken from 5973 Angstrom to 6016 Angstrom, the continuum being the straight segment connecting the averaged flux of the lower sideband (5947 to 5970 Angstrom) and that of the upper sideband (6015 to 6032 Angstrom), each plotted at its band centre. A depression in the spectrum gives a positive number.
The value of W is 0.7 Angstrom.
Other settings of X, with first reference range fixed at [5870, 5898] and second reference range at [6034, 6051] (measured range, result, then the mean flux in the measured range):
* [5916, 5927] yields -0.4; 5.77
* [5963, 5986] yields -0.3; 5.74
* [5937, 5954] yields -0.7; 5.86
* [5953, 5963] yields 0.1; 5.6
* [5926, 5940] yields -0.5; 5.79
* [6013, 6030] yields -0.2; 5.83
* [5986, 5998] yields 0.1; 5.68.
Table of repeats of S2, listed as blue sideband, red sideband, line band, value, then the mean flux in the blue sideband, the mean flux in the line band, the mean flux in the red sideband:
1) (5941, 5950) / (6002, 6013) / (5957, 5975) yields 0.02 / 5.88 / 5.73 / 5.69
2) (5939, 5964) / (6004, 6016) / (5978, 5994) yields 0.01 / 5.73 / 5.62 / 5.67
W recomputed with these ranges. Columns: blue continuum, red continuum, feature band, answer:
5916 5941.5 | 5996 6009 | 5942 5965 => 0.3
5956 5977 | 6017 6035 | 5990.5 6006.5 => 0.1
